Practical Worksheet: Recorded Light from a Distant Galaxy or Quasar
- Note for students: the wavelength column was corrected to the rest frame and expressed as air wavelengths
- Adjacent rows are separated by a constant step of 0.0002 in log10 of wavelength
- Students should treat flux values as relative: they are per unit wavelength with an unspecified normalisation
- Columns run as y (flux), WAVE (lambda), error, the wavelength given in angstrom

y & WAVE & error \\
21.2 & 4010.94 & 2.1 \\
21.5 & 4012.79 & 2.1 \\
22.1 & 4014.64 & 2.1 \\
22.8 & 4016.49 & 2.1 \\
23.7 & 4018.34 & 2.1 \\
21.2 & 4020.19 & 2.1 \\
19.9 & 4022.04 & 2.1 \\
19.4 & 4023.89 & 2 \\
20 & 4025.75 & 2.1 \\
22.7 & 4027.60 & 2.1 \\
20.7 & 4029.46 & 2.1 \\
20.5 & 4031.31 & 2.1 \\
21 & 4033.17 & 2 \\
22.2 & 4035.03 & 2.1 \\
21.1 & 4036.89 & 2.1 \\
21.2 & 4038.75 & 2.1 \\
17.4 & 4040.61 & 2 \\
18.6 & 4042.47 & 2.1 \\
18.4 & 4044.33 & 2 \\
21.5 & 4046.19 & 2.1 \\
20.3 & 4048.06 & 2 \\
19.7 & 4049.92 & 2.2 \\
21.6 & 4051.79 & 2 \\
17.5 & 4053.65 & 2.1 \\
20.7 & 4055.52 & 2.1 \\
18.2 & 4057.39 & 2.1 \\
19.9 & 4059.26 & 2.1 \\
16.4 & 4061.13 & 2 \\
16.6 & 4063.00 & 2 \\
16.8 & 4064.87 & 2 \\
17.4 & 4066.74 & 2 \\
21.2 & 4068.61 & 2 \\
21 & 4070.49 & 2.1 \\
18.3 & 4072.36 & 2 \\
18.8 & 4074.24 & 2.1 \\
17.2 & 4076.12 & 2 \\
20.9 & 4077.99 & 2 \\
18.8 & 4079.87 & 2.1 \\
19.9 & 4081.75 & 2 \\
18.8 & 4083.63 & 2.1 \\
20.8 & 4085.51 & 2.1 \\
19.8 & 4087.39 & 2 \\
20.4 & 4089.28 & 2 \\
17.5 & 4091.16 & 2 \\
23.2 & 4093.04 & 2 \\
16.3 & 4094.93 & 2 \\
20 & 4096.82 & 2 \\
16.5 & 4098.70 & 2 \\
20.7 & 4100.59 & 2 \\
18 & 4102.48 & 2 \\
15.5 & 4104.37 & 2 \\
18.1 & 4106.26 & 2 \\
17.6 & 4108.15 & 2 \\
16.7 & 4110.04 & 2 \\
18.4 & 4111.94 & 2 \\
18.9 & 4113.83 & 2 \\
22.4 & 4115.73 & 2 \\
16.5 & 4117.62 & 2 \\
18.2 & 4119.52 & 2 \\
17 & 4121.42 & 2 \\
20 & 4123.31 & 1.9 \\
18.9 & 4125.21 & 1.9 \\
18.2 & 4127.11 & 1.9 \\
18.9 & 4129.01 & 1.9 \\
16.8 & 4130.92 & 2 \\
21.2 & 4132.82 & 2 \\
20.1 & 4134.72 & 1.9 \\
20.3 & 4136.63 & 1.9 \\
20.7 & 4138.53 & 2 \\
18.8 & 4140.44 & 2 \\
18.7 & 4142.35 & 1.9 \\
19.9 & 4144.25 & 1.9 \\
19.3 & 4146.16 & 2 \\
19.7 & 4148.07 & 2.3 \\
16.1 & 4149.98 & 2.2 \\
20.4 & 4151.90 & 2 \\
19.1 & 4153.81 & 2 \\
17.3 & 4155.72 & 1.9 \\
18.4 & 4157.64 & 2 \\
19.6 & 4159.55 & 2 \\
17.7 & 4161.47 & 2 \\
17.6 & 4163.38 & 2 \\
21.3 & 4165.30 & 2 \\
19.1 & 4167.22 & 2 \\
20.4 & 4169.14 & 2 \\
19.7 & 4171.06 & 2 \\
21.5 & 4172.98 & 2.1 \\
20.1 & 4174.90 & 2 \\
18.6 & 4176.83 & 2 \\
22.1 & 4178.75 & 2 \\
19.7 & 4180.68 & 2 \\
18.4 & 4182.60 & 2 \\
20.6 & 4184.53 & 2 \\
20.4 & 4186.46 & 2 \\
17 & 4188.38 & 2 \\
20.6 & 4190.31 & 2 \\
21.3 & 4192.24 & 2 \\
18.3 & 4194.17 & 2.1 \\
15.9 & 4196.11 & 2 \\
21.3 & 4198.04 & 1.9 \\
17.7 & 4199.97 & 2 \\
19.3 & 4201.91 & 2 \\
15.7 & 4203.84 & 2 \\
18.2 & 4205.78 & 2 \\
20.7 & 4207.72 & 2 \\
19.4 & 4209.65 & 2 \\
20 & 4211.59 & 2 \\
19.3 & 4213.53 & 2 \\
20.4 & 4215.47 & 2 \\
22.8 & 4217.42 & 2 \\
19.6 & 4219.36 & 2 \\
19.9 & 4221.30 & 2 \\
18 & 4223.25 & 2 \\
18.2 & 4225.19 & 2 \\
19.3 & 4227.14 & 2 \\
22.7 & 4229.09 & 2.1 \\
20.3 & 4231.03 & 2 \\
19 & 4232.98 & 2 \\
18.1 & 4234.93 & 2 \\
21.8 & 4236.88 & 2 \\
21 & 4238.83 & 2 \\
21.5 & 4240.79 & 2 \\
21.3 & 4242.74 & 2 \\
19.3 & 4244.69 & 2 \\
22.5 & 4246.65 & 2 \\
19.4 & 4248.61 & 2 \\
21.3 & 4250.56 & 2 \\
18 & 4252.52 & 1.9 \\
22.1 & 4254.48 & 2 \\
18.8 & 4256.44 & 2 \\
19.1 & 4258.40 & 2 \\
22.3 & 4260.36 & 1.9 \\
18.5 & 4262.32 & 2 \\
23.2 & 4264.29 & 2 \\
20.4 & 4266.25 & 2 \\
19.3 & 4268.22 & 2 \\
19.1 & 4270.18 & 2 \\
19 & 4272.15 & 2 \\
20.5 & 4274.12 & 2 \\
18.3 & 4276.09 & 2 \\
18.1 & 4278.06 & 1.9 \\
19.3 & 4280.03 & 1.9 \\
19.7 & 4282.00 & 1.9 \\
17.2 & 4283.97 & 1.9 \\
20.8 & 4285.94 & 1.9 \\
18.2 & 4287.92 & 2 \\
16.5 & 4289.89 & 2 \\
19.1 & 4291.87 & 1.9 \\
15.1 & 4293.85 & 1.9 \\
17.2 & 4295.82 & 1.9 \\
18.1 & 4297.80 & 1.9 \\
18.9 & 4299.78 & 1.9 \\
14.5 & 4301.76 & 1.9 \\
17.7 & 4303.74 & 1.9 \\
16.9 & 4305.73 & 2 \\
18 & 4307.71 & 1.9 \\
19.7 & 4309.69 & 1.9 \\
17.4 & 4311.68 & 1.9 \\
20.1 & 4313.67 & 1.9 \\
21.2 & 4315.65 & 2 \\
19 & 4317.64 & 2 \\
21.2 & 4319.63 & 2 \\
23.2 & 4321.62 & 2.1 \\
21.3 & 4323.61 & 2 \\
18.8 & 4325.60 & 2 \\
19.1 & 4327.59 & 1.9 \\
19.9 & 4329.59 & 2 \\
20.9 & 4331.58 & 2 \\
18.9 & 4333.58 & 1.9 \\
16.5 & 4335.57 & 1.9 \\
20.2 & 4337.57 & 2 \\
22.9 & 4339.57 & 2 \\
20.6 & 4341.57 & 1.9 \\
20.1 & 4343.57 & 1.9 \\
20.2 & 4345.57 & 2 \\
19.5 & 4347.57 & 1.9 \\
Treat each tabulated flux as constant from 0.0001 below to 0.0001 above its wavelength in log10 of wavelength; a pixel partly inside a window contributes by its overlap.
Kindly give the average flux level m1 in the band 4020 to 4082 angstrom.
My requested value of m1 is 19.6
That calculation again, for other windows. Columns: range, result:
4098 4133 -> 18.3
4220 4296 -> 19.6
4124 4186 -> 19.4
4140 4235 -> 19.4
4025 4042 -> 20.7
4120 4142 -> 19.1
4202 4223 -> 19.5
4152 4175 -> 19.3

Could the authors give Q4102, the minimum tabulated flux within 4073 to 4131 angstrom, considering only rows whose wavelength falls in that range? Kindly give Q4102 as 15.5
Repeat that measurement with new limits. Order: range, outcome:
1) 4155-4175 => 17.3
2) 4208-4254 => 18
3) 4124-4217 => 15.7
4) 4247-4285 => 17.2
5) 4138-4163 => 16.1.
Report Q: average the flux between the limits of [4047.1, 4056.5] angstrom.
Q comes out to 19.9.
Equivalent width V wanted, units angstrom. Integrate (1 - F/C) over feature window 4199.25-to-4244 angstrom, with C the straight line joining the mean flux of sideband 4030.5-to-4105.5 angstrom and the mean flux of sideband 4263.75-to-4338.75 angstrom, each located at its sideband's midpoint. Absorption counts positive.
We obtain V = -1.58 angstrom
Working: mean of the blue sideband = 19.3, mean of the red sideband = 19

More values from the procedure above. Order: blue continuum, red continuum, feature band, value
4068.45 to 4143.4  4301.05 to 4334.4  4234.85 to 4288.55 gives -2.07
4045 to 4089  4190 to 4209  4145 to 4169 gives 0.14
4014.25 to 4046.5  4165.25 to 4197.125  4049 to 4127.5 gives 5.97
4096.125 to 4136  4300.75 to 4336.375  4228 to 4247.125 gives -1.83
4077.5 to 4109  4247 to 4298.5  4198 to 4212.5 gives 0.18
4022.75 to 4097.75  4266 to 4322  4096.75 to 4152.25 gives 1.74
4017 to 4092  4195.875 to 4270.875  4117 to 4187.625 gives 2.10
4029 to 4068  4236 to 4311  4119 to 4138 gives 0.33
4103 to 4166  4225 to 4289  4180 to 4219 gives 0.04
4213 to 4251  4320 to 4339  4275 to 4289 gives 0.92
